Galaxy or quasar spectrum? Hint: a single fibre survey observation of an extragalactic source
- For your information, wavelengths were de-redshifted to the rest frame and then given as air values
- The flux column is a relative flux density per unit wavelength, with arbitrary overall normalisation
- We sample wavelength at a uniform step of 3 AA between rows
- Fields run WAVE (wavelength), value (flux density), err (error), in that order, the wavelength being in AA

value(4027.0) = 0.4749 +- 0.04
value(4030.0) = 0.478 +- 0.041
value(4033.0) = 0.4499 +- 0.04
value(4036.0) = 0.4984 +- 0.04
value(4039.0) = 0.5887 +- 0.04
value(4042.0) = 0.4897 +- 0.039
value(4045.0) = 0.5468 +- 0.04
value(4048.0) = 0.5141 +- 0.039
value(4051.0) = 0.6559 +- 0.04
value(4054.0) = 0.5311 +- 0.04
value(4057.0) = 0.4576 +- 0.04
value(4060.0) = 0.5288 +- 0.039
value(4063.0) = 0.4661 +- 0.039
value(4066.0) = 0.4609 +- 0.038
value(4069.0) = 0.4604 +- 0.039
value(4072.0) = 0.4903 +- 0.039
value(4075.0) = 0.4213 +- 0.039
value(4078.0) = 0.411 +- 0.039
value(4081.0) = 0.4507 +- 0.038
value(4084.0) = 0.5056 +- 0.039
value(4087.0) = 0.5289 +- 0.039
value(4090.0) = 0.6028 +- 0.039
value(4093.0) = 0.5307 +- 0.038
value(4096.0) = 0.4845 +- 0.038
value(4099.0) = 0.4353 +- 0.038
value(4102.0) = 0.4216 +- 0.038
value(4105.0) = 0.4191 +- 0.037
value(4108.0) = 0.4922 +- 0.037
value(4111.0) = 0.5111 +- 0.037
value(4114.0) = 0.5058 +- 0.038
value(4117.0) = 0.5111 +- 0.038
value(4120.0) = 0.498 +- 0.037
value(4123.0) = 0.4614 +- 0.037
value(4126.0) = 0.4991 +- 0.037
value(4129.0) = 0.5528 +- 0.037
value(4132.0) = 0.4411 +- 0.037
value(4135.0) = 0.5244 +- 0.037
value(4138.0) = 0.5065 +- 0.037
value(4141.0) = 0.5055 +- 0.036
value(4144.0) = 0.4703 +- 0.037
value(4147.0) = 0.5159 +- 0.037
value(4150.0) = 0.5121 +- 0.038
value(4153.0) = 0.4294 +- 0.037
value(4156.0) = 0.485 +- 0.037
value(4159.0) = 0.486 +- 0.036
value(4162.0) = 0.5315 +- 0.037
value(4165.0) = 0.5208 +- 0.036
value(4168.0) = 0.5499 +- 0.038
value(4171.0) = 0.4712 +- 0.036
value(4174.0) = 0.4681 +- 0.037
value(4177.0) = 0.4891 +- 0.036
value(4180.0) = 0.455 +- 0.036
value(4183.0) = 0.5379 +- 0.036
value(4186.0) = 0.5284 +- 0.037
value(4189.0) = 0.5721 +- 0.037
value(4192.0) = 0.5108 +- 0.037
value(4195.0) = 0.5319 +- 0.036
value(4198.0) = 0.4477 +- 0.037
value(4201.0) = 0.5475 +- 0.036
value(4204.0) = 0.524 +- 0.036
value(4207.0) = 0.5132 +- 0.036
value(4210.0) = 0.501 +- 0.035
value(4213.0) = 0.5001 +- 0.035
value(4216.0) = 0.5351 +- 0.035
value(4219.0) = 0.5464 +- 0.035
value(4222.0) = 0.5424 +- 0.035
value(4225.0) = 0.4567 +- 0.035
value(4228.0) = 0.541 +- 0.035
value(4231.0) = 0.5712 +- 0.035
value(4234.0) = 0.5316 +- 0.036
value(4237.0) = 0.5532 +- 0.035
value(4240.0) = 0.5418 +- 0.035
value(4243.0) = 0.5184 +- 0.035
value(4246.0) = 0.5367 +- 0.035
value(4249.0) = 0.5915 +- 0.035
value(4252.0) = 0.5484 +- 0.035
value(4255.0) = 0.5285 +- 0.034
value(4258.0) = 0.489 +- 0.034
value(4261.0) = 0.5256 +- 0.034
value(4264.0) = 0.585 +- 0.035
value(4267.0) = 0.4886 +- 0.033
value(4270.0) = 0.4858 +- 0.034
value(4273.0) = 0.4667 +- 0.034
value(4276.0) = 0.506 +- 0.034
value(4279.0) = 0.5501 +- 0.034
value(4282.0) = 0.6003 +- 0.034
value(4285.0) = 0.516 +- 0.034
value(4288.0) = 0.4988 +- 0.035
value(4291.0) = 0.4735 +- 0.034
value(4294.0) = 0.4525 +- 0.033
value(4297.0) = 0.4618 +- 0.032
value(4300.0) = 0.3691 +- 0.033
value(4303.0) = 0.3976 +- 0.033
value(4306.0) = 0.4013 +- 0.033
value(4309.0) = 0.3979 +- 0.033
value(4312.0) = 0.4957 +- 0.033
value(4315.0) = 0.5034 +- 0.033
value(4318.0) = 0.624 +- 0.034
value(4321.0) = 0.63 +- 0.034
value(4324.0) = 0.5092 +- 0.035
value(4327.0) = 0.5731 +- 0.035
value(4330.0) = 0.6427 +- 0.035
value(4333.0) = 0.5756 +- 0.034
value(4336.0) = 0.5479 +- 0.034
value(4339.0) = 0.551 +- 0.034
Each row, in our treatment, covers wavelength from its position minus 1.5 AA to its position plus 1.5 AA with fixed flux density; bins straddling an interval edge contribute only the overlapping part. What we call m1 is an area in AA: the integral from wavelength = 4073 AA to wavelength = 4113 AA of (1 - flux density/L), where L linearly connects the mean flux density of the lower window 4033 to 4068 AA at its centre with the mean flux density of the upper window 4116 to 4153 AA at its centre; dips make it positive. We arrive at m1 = 2.3 AA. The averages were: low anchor 0.518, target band 0.479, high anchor 0.497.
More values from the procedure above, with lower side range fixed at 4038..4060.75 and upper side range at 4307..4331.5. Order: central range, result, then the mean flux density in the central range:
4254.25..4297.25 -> 2.7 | 0.51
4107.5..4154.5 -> 3.8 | 0.496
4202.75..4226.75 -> 1.2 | 0.515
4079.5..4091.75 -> 0.4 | 0.522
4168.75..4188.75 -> 1.6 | 0.499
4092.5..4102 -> 1.2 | 0.469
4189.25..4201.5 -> 0.6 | 0.513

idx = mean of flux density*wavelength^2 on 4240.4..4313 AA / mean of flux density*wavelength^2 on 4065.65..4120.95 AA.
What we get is 1.1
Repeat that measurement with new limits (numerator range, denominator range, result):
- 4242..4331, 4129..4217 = 1.07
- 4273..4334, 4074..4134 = 1.15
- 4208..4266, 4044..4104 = 1.17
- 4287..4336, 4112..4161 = 1.10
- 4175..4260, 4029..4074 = 1.12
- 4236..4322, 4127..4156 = 1.09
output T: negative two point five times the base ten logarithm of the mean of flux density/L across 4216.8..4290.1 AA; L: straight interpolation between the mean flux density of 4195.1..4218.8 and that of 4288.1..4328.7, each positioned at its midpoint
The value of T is -0.06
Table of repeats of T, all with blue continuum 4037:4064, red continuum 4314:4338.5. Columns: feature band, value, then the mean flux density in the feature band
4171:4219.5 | 0.090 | 0.511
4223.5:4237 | 0.065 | 0.528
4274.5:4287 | 0.054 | 0.541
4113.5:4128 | 0.097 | 0.496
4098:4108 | 0.235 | 0.435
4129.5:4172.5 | 0.104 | 0.498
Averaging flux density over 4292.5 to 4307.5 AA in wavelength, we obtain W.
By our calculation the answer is 0.416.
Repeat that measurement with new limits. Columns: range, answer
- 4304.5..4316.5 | 0.45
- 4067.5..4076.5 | 0.457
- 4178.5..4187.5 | 0.507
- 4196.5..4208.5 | 0.508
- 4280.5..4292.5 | 0.522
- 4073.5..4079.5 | 0.416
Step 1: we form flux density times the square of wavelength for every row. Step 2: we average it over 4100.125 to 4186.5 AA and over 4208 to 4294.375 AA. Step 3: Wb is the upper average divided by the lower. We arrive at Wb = 1.12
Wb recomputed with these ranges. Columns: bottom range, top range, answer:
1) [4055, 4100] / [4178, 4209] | 1.13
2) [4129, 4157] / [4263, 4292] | 1.12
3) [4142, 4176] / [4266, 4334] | 1.09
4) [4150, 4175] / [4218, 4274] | 1.11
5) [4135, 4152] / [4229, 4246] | 1.13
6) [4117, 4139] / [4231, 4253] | 1.16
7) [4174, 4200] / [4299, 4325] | 1.01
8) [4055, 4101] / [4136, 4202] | 1.09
